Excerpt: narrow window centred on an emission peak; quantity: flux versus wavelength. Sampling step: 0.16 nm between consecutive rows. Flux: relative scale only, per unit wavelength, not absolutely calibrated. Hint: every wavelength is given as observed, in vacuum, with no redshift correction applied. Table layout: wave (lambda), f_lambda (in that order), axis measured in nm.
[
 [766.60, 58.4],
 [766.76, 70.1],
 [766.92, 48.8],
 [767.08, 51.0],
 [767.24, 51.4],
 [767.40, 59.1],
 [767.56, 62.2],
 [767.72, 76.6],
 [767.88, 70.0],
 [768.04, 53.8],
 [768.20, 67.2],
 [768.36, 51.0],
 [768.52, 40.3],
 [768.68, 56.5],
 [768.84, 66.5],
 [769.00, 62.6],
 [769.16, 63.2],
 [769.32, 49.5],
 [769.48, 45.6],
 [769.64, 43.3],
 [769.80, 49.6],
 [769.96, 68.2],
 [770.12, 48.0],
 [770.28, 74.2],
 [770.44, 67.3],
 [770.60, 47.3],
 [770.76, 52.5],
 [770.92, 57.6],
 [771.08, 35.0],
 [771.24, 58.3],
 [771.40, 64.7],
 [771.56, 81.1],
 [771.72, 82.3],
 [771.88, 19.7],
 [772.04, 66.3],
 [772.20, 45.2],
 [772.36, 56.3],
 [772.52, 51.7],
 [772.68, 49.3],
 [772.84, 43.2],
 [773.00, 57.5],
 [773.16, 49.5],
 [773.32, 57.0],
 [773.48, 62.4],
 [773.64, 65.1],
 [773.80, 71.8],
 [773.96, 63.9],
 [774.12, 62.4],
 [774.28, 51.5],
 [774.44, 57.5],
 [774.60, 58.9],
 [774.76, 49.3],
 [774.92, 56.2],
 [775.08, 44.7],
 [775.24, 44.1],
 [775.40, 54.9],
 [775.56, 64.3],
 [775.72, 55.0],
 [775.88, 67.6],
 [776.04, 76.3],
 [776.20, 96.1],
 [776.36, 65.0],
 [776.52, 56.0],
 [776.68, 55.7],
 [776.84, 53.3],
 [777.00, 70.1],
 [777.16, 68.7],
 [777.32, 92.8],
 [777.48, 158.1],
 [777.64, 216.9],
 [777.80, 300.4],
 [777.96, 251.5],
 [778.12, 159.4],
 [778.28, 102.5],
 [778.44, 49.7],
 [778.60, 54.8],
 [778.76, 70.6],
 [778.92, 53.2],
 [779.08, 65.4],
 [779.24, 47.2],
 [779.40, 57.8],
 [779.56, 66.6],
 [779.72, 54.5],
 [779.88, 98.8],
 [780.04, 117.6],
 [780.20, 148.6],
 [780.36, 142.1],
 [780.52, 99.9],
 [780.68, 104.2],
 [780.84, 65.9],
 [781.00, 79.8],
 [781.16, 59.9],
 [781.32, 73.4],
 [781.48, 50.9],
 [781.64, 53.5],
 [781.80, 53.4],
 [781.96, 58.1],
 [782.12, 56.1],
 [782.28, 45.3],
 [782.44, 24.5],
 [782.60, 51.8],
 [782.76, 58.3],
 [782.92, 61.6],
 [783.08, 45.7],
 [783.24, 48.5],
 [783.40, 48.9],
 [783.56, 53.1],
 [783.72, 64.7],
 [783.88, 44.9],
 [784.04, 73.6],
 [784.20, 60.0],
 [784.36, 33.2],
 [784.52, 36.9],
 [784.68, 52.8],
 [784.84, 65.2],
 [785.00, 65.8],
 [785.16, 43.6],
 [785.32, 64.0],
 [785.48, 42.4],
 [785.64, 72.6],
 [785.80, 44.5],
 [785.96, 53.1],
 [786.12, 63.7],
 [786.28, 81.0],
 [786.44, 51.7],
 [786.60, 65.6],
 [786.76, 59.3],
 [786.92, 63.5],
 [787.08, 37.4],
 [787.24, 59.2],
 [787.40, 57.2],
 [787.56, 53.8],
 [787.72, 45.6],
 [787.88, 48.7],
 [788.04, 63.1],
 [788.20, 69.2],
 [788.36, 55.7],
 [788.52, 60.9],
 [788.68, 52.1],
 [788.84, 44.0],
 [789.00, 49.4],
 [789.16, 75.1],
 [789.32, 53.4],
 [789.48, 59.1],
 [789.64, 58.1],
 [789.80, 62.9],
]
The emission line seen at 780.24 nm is [N II]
